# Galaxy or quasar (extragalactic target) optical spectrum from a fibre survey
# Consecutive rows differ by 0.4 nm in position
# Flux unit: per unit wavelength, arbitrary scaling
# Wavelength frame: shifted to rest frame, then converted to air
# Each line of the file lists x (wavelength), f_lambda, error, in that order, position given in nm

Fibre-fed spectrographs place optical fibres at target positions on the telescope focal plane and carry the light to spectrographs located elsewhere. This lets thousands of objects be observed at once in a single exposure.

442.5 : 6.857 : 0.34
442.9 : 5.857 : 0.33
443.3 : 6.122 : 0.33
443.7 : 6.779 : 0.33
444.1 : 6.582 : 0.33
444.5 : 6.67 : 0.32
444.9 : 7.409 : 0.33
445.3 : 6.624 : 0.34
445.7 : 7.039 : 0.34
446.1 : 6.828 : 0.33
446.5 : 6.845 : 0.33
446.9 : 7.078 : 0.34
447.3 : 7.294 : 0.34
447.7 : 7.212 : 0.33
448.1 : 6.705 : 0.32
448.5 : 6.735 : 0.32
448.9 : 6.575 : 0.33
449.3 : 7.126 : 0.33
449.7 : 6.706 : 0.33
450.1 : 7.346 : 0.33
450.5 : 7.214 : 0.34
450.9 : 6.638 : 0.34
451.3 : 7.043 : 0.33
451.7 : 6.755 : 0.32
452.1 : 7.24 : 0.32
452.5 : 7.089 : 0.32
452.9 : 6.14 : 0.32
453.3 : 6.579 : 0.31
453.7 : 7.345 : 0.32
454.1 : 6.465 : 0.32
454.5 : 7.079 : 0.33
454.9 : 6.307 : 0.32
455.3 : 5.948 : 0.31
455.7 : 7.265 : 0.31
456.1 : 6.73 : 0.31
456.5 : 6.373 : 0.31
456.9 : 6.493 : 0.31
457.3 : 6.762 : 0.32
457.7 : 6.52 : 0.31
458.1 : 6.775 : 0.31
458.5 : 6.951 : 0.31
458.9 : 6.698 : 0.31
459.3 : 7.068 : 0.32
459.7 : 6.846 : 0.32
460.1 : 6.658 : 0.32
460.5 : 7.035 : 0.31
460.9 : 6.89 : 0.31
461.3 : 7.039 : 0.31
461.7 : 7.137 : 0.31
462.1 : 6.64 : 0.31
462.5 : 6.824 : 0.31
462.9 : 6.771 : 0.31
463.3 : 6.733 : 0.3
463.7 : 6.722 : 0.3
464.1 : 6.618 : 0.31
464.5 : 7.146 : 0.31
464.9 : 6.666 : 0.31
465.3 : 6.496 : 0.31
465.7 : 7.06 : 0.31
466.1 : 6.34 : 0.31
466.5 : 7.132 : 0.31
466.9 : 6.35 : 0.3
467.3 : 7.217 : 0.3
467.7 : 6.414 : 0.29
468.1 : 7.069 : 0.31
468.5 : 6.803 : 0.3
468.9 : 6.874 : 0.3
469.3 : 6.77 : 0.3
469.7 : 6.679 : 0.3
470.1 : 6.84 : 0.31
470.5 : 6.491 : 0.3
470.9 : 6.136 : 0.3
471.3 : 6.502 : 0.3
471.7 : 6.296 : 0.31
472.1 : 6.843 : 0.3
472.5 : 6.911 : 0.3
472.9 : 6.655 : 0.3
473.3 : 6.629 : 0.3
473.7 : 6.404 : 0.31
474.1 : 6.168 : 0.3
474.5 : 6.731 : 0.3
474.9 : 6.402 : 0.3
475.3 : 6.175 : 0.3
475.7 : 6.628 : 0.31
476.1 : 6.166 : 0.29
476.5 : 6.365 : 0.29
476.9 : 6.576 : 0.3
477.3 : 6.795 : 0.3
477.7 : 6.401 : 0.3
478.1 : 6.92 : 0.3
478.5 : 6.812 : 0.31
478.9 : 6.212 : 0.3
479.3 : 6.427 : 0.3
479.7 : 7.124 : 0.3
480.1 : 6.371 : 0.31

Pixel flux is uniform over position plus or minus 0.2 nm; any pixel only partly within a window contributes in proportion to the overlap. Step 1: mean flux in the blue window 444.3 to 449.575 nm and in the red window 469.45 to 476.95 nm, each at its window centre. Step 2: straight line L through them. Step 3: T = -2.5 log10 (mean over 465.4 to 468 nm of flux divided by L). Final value -0.02 mag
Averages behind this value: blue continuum 6.93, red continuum 6.51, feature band 6.75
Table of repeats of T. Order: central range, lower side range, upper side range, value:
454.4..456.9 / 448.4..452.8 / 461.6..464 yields 0.05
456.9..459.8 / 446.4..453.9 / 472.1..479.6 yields 0.00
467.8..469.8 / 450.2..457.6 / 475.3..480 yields -0.03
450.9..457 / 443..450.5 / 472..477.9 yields 0.01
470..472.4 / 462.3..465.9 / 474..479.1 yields 0.02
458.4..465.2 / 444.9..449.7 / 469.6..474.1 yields -0.02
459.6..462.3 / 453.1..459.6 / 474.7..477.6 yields -0.04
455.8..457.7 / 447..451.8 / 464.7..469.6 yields 0.04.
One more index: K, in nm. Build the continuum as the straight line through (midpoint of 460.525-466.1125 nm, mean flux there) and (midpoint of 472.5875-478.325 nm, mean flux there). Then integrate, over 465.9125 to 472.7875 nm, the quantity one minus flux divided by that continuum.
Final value -0.02 nm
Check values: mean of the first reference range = 6.81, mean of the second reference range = 6.51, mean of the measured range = 6.69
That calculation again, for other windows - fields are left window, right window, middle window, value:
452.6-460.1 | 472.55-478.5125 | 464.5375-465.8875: -0.04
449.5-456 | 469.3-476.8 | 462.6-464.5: -0.03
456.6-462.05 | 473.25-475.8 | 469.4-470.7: -0.03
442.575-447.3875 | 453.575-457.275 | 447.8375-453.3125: -0.13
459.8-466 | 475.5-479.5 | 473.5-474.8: 0.03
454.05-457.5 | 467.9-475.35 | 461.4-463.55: -0.07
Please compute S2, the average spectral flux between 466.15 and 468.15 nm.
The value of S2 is 6.78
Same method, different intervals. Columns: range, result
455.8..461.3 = 6.77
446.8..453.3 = 6.92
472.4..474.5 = 6.55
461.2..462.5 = 6.91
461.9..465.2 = 6.76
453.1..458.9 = 6.69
